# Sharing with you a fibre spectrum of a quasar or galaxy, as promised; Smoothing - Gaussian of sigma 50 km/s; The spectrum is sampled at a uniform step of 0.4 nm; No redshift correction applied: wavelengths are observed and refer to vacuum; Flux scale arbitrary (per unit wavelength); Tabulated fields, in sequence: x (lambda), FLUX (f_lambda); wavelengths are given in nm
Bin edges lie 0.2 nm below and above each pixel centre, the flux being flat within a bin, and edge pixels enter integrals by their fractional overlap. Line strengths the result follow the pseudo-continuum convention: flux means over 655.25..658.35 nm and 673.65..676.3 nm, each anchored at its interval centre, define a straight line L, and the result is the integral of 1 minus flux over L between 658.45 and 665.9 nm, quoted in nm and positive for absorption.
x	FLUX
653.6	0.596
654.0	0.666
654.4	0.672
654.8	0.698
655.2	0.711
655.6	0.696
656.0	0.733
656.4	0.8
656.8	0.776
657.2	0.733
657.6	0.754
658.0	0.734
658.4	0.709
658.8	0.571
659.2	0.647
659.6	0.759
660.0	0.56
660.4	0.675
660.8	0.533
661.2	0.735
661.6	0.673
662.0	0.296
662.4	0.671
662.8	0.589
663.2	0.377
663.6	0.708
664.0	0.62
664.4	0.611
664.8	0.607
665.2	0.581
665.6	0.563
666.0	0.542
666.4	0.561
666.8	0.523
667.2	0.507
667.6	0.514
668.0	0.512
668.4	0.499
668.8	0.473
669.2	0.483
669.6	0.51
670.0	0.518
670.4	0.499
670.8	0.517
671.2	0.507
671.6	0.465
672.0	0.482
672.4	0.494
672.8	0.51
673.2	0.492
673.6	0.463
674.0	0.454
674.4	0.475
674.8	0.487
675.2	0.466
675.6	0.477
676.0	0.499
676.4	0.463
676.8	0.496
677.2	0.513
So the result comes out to 0.71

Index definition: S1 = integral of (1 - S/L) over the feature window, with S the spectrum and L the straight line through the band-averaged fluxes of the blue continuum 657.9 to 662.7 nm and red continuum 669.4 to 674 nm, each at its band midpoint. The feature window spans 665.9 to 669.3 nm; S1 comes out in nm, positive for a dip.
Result 0.186 nm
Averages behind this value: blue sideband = 0.627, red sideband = 0.494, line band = 0.513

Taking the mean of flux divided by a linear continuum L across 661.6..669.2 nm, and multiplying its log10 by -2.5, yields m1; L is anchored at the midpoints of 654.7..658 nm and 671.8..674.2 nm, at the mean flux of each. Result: 0.104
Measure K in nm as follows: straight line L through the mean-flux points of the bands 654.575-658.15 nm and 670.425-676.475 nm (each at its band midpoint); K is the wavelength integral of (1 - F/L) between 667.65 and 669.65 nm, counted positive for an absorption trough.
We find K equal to 0.21 nm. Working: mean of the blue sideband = 0.737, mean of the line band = 0.496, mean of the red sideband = 0.484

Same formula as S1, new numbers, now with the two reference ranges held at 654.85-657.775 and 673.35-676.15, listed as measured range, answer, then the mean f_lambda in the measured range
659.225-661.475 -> 0.10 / 0.653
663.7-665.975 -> 0.08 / 0.597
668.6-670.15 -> 0.16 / 0.495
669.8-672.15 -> 0.14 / 0.498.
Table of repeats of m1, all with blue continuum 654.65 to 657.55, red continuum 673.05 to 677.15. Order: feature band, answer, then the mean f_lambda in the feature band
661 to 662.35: 0.14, 0.579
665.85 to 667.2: 0.11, 0.537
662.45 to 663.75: 0.14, 0.565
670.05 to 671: 0.06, 0.51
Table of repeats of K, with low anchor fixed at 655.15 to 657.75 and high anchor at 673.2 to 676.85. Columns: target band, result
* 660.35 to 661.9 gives 0.11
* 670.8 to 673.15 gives 0.12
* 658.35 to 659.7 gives 0.09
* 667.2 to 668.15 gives 0.12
